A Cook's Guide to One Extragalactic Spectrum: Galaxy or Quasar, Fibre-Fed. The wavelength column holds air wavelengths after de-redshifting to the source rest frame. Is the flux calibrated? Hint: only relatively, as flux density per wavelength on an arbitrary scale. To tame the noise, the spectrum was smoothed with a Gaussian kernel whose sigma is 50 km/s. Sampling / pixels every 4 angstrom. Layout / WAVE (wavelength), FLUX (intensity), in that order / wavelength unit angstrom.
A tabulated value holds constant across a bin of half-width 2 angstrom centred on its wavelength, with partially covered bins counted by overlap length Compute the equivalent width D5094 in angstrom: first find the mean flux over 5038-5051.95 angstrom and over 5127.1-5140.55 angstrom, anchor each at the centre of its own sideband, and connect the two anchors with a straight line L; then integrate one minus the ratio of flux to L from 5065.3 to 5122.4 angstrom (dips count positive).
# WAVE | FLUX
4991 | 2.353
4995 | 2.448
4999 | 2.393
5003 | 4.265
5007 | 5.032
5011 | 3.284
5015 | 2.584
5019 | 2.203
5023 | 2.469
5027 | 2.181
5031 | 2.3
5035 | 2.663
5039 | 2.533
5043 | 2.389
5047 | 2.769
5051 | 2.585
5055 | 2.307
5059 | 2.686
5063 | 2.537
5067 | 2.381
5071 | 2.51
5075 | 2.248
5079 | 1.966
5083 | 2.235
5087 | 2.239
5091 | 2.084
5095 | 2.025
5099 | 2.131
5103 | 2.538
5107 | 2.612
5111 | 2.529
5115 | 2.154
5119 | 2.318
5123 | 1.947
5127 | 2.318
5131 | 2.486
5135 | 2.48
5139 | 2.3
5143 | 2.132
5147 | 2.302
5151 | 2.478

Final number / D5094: 4.8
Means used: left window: 2.57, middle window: 2.27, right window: 2.41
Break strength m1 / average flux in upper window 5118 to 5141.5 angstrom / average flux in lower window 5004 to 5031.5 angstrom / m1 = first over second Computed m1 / 0.8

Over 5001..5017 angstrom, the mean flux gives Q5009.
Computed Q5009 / 3.79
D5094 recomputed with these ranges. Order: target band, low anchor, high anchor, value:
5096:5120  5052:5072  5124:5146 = 0.2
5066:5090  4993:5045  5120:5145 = 2.8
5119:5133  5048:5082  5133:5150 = 0.4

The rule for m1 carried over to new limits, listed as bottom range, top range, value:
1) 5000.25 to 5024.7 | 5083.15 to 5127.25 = 0.69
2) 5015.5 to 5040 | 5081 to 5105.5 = 0.92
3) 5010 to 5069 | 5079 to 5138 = 0.91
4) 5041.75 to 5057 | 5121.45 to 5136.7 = 0.92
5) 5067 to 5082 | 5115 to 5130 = 0.98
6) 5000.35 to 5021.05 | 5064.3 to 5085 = 0.66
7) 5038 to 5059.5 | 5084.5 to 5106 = 0.88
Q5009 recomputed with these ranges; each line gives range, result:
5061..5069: 2.46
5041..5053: 2.58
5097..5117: 2.39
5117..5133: 2.27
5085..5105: 2.2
